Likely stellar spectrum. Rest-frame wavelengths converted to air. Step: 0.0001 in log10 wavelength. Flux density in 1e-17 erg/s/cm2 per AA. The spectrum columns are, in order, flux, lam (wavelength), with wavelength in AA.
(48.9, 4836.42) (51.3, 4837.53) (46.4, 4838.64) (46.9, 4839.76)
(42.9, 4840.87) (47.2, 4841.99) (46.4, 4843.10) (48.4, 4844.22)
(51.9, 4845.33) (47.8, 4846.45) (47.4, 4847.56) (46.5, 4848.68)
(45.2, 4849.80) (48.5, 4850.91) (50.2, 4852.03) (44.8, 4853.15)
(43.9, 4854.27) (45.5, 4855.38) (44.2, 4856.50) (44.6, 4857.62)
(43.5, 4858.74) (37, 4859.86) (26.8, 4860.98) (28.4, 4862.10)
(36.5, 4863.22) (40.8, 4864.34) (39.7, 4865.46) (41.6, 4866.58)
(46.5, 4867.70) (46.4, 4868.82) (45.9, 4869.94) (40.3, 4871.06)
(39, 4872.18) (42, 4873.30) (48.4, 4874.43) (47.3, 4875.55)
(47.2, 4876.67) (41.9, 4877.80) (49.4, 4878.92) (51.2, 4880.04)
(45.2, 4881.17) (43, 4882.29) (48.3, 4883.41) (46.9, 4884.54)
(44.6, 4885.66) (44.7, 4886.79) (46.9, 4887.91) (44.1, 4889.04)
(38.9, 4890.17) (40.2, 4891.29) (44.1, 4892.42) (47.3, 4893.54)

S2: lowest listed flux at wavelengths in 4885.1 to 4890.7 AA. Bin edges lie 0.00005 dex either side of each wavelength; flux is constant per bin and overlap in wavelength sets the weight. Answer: 38.9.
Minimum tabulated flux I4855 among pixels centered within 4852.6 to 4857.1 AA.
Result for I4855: 43.9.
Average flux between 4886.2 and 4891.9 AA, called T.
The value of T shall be 42.9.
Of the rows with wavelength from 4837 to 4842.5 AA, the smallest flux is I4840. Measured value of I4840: 42.9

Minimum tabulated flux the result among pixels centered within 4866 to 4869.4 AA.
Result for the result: 41.6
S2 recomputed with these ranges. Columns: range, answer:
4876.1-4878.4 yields 41.9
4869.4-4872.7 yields 39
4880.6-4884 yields 43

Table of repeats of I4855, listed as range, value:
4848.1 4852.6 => 45.2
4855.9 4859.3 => 43.5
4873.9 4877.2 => 47.2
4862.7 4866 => 36.5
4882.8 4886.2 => 44.6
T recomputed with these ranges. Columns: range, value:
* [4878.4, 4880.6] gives 50.4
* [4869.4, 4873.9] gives 41.8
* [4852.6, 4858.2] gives 44.6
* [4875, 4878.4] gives 45.5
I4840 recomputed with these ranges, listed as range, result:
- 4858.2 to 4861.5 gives 26.8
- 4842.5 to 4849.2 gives 46.4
